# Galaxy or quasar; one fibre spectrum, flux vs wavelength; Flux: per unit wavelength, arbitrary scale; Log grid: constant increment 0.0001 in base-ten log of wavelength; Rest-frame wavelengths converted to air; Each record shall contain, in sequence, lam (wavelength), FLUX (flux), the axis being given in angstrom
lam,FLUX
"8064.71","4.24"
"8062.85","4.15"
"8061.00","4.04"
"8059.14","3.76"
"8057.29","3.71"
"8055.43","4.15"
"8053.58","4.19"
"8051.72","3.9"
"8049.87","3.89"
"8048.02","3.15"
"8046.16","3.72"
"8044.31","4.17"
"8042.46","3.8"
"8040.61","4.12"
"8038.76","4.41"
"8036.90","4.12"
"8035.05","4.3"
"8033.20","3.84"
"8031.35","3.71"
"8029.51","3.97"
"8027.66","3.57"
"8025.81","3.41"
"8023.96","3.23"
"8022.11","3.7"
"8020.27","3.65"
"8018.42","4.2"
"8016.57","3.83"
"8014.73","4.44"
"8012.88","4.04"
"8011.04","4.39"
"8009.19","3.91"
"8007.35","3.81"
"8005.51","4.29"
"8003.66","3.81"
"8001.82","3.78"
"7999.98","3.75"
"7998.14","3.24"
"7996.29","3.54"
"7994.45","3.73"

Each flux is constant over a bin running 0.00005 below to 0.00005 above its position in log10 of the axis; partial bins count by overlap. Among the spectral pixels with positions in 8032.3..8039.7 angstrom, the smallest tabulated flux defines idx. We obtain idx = 3.84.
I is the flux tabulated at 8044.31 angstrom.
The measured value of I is 4.17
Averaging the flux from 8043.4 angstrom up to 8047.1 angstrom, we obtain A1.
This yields 3.94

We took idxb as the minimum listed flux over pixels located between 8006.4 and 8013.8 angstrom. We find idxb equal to 3.81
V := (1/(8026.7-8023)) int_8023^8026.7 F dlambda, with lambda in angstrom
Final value 3.32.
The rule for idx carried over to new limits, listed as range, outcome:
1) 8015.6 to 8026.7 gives 3.23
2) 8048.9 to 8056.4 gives 3.89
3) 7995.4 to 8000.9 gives 3.24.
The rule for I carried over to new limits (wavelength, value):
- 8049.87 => 3.89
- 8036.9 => 4.12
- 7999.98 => 3.75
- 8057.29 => 3.71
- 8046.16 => 3.72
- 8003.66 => 3.81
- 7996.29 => 3.54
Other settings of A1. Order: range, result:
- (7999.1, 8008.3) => 3.89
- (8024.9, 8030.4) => 3.65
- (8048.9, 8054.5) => 3.99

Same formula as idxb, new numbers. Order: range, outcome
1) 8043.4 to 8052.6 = 3.15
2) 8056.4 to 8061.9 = 3.71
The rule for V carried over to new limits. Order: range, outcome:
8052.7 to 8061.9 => 3.97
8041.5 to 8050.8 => 3.75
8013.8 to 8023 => 3.97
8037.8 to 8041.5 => 4.26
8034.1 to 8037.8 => 4.21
